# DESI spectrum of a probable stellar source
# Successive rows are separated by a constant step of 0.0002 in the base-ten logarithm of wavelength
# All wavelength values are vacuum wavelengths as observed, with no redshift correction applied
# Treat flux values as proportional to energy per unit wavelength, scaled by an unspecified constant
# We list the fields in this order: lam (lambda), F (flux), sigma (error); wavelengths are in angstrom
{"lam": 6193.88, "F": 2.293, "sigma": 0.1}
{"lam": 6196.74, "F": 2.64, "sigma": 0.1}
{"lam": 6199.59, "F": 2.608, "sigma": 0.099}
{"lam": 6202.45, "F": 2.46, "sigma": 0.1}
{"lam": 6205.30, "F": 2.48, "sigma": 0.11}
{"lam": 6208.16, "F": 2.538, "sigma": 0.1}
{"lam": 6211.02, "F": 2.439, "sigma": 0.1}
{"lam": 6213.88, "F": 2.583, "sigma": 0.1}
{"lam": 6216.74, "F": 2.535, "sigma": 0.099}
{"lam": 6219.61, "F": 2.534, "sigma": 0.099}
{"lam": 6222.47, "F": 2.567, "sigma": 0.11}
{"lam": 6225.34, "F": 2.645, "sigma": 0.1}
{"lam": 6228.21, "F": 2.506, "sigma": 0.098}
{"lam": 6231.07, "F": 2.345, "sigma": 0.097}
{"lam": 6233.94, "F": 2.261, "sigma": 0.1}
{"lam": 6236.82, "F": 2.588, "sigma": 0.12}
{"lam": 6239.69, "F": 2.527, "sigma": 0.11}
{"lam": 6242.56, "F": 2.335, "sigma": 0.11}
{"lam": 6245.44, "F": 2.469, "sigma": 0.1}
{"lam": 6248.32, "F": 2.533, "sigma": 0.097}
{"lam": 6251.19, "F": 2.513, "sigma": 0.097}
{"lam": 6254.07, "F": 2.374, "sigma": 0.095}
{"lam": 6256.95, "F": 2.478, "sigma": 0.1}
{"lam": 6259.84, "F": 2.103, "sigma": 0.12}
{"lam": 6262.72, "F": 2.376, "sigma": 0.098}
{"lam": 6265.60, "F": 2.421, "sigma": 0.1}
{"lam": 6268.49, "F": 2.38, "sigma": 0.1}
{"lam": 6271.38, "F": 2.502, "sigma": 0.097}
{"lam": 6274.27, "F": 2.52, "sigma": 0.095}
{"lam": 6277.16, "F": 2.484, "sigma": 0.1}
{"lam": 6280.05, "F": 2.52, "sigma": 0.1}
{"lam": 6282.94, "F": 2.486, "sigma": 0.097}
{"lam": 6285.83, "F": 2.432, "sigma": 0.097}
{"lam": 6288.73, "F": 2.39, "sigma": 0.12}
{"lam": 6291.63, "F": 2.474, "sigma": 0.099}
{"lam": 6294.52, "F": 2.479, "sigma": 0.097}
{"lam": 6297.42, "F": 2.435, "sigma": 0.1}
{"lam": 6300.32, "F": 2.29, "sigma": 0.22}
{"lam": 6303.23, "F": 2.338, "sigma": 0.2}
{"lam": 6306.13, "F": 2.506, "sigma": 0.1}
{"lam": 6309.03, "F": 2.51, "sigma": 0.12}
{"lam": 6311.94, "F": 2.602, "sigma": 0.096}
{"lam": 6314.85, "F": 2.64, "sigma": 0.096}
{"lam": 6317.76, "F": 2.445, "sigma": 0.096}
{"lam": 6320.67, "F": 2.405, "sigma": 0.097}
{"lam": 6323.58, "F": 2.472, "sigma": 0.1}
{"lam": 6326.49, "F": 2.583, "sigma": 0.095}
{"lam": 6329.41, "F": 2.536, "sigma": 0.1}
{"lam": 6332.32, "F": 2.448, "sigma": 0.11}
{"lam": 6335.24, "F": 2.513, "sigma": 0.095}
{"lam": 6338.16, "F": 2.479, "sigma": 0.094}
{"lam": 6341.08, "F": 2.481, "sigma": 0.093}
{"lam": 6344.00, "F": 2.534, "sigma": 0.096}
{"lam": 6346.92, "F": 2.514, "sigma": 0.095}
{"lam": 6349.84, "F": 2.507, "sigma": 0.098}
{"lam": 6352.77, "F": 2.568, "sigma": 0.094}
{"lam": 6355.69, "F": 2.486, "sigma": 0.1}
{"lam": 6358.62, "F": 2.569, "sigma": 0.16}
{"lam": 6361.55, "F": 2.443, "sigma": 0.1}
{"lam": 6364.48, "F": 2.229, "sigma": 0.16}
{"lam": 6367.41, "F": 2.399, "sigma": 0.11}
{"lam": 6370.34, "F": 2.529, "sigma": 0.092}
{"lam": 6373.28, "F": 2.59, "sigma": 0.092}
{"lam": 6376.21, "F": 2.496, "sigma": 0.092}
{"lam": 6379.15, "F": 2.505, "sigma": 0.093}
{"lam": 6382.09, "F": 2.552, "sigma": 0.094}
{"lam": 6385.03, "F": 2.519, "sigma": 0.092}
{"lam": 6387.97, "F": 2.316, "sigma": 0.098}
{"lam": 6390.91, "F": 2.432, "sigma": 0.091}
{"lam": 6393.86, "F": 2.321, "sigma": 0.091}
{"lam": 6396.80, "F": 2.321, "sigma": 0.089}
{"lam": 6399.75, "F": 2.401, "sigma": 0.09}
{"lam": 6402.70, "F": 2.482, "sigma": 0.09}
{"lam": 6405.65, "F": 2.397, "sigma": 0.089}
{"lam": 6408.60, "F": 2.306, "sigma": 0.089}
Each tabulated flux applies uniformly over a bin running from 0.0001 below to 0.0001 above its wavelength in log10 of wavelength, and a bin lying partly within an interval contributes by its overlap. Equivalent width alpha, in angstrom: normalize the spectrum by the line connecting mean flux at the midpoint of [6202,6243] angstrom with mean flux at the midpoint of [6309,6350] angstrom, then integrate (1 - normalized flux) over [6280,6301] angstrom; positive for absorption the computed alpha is 0.6 angstrom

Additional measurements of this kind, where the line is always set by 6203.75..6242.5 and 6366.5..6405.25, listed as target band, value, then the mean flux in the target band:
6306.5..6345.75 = -0.7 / 2.51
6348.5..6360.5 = -0.3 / 2.53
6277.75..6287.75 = 0.0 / 2.48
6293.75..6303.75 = 0.4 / 2.38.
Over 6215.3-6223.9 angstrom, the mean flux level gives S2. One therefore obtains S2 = 2.55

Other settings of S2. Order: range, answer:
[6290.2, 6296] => 2.48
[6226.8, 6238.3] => 2.43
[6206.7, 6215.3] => 2.52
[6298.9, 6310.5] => 2.41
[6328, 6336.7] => 2.5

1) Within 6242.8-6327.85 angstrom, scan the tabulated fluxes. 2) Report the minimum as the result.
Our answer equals 2.103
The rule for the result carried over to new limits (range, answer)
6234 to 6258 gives 2.335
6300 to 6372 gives 2.229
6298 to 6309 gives 2.29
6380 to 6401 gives 2.316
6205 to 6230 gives 2.439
